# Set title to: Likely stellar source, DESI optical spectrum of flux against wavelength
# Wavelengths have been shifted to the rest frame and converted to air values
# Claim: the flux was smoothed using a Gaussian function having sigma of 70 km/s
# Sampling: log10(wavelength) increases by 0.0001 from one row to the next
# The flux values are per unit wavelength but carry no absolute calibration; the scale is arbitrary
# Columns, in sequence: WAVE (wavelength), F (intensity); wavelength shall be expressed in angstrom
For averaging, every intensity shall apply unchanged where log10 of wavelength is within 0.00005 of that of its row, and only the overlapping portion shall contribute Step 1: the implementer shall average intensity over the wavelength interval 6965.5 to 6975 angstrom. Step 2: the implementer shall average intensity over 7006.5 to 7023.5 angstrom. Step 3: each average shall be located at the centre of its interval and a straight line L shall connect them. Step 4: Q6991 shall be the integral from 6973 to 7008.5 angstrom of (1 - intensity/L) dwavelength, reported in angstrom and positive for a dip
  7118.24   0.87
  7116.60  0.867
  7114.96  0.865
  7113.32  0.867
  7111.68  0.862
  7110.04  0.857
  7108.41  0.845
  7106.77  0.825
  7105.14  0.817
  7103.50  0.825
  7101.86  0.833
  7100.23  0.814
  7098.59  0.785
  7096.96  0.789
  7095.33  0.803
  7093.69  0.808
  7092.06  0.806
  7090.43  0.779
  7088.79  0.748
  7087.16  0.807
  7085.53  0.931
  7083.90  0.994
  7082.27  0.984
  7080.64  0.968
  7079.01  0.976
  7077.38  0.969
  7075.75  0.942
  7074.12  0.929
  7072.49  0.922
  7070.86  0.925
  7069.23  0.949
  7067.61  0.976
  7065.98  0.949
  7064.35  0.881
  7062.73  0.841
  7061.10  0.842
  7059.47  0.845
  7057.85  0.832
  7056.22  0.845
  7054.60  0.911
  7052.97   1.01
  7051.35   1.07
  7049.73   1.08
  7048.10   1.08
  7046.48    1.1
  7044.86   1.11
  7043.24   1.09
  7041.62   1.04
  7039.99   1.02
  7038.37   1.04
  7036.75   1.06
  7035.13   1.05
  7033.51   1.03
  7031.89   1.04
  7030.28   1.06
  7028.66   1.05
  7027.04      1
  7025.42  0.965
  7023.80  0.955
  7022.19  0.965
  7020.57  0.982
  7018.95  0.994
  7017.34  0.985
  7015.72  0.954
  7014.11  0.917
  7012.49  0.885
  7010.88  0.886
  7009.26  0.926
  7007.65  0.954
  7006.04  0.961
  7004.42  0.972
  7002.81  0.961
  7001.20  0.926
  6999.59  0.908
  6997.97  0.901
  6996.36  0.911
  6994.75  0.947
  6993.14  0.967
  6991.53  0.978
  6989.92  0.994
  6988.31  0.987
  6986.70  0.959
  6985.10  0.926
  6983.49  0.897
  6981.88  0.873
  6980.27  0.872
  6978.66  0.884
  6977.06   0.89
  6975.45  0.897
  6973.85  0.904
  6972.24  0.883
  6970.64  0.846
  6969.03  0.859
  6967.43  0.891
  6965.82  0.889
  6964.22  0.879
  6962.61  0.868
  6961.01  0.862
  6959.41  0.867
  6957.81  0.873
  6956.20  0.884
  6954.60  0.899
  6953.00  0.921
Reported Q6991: -0.8 angstrom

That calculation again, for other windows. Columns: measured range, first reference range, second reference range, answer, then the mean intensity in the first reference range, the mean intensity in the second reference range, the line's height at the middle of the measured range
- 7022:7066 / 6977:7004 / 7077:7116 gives -4.9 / 0.93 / 0.855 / 0.892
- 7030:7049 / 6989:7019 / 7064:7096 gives -2.8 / 0.942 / 0.903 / 0.924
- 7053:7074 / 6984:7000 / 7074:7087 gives 1.2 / 0.948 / 0.956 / 0.954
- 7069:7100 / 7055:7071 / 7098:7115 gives -0.7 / 0.888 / 0.835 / 0.862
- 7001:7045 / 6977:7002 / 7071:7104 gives -4.0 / 0.927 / 0.872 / 0.908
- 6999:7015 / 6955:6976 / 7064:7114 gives -1.0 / 0.877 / 0.876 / 0.877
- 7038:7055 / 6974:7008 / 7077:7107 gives -3.1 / 0.931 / 0.855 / 0.889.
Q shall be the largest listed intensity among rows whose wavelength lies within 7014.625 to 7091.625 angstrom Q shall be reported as 1.11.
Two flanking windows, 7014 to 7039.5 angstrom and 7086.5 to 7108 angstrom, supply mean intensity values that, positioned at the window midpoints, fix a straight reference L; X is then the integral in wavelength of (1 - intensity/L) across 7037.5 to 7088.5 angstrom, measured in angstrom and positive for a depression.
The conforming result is -3.34 angstrom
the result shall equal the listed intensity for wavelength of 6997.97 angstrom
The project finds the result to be 0.901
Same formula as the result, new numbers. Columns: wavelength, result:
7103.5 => 0.825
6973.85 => 0.904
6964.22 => 0.879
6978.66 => 0.884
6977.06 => 0.89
